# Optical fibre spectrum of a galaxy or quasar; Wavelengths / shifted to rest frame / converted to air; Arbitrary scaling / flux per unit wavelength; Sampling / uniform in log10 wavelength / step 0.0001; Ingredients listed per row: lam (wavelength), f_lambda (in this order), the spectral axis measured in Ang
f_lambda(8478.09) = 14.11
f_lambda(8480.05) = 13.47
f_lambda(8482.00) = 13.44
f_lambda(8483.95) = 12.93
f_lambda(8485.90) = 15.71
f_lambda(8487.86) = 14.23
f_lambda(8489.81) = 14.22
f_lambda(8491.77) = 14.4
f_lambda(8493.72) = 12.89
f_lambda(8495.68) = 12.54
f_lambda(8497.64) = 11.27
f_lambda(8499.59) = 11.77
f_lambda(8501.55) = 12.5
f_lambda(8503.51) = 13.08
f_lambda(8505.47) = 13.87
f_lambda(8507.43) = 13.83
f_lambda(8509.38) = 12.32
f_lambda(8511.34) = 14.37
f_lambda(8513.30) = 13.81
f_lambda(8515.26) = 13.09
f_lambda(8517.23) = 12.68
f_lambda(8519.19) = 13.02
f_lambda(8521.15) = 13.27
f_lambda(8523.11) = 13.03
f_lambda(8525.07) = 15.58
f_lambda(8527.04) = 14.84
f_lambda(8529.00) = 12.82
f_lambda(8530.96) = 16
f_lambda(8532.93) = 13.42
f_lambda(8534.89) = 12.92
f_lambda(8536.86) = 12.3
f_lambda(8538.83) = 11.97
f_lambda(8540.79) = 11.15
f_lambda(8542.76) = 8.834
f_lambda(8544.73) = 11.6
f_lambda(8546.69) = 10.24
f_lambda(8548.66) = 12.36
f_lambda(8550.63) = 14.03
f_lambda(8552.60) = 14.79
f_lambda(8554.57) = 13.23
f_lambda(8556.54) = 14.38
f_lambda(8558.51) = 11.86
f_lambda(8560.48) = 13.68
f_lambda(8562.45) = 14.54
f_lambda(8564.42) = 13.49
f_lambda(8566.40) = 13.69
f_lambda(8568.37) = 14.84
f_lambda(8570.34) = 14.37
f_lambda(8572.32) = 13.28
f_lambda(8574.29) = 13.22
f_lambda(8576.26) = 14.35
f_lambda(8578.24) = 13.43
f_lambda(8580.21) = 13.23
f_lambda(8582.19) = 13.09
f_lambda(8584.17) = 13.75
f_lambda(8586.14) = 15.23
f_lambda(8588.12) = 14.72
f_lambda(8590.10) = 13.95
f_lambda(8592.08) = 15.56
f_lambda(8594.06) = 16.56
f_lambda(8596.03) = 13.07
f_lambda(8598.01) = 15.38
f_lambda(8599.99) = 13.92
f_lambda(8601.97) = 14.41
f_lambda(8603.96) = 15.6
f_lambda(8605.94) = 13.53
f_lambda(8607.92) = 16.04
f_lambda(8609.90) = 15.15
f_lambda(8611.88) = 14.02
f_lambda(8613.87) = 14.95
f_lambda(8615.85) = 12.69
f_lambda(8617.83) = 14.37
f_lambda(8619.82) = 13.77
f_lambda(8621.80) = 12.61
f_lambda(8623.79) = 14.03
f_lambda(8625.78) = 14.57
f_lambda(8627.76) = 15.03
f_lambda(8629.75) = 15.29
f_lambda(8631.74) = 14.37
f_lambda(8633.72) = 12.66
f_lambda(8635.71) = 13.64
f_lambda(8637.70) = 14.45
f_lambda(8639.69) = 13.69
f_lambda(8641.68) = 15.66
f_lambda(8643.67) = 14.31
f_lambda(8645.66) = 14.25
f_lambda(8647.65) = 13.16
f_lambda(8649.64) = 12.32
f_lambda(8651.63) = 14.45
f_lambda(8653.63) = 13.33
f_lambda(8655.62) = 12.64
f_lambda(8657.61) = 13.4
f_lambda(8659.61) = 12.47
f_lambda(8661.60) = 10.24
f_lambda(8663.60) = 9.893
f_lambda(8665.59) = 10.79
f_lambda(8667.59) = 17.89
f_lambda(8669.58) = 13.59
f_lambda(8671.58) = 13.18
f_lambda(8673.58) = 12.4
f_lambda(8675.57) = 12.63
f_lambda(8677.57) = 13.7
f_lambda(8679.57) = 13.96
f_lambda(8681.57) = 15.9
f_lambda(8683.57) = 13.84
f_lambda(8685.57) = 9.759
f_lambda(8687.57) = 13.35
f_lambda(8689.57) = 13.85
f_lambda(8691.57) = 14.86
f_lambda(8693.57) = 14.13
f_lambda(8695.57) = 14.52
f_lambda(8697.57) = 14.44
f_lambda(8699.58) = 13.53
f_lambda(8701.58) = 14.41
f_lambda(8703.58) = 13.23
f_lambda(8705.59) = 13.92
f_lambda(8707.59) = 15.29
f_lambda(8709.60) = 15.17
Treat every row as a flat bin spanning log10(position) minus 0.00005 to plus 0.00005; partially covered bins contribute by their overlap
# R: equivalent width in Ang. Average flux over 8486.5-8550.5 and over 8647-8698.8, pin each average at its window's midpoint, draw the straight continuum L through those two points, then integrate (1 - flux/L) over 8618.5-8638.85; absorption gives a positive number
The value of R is -1.34 Ang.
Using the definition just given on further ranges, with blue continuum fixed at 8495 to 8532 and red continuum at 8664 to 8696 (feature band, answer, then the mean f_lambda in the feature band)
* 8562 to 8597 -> -1.79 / 14.1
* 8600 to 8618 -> -1.37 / 14.5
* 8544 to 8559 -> 0.61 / 12.9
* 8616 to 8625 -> -0.09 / 13.6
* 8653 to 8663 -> 0.93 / 12.3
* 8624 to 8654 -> -1.29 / 14.1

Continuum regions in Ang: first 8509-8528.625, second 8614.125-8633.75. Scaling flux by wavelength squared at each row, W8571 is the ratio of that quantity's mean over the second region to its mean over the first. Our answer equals 1.06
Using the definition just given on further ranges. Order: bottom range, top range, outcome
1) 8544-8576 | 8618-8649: 1.07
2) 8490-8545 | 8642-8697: 1.06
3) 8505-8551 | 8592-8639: 1.13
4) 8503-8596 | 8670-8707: 1.05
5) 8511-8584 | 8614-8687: 1.04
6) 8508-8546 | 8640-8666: 1.02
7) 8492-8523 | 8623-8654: 1.12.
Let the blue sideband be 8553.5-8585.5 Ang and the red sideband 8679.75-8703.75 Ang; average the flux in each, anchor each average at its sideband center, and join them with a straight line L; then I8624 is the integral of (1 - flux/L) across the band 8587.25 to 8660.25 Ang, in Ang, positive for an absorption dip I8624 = -2.2 Ang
